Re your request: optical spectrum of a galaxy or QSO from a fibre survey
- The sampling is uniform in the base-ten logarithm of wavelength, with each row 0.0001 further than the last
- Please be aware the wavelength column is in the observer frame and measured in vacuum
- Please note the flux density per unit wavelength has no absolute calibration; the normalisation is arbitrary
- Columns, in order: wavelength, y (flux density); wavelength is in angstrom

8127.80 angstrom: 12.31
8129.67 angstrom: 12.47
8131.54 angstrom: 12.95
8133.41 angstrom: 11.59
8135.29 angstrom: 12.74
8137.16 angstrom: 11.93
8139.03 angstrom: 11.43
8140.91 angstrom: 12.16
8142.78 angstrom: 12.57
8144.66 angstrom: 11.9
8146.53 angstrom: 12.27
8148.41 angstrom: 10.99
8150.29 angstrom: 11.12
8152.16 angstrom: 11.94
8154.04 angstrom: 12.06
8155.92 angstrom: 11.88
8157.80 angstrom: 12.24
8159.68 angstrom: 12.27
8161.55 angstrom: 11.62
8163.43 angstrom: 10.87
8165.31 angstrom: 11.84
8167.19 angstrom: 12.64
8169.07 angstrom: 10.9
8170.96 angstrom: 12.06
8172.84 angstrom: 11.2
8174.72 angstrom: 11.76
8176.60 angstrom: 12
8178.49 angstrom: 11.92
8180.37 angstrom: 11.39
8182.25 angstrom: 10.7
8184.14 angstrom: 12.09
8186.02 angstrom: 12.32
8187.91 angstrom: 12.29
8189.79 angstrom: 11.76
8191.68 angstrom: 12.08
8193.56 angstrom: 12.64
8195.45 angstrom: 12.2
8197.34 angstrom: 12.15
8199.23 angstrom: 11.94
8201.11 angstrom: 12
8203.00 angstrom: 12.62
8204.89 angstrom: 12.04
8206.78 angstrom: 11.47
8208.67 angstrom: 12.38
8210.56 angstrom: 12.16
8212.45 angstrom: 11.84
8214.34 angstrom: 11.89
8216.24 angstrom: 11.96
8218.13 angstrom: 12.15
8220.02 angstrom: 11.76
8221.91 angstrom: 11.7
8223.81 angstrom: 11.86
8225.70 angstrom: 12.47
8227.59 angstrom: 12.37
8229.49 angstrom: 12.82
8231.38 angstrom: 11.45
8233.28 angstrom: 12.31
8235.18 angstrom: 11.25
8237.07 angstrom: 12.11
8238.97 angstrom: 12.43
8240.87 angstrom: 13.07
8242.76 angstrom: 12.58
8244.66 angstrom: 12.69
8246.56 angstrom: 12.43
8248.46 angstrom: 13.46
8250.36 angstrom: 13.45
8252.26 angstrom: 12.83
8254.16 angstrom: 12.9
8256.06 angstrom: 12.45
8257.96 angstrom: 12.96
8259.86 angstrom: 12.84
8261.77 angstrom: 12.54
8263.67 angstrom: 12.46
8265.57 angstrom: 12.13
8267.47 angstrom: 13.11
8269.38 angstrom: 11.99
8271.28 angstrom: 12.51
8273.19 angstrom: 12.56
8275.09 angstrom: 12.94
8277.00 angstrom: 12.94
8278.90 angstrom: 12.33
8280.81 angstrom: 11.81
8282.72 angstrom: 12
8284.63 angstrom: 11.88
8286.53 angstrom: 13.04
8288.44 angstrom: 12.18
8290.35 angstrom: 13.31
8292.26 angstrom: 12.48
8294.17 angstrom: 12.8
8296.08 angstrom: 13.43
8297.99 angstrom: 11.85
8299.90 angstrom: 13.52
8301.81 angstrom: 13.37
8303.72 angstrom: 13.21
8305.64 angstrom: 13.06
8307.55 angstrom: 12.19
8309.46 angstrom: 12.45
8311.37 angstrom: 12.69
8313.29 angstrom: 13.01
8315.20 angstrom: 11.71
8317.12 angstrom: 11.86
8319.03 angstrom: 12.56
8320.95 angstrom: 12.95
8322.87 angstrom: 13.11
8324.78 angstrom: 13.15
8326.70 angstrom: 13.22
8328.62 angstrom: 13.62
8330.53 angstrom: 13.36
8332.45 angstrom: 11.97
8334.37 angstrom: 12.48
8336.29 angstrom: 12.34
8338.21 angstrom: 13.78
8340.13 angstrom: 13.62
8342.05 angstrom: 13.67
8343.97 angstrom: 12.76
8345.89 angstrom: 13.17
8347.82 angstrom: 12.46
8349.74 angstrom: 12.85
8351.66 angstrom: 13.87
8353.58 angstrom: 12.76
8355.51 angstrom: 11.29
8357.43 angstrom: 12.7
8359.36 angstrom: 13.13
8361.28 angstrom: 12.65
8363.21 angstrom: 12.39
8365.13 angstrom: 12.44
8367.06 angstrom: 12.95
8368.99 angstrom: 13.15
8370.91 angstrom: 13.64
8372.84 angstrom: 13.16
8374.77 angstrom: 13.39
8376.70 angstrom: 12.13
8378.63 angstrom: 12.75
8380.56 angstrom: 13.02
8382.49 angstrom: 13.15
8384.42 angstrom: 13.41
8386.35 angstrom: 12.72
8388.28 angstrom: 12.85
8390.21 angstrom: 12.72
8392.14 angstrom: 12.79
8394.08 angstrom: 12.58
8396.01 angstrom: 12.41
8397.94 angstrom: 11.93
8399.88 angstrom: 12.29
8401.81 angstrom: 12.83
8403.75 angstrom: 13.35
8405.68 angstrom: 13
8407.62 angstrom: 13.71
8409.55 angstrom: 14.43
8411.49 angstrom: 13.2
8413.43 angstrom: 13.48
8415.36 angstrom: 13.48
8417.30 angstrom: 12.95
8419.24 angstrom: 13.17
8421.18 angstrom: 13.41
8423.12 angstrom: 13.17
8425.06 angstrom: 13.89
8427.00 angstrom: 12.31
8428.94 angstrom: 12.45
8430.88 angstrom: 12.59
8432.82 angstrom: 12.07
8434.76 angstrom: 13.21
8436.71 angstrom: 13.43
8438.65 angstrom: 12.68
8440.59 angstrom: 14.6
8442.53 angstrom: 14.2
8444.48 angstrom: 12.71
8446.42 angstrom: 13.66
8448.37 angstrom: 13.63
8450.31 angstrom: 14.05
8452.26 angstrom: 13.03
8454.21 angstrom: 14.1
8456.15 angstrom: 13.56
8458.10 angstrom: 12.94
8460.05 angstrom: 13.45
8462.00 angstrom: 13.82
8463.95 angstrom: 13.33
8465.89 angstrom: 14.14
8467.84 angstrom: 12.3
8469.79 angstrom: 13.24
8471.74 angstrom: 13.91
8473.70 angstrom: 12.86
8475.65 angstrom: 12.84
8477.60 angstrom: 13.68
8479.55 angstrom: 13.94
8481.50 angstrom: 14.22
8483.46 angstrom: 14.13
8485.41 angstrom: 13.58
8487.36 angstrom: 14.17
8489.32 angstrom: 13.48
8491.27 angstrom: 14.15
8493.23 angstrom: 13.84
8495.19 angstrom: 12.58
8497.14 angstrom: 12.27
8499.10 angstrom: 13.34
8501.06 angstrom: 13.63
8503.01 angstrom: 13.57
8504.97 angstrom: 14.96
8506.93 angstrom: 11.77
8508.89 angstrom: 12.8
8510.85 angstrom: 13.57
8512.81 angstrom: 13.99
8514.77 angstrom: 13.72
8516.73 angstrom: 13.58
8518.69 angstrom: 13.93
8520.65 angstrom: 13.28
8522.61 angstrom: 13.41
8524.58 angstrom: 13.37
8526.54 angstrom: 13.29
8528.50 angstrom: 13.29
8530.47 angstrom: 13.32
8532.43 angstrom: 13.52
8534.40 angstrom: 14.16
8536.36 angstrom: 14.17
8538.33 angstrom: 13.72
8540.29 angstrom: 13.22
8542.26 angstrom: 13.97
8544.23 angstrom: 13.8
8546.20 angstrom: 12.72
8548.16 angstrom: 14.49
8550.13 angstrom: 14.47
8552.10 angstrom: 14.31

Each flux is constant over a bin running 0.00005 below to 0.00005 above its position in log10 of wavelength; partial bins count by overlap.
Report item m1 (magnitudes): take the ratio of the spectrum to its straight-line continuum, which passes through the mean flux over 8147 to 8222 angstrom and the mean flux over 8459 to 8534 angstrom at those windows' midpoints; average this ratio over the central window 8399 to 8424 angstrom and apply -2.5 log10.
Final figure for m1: -0.019 mag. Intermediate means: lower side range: 11.9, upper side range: 13.5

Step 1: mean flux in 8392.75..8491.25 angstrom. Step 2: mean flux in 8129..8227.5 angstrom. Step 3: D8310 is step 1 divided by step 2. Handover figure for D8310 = 1.1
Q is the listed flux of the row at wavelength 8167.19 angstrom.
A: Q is 12.64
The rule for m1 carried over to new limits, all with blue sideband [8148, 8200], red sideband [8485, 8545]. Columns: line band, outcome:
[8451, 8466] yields -0.02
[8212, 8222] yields 0.01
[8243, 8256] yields -0.06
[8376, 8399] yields 0.02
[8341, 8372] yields -0.01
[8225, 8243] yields -0.01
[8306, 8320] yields 0.01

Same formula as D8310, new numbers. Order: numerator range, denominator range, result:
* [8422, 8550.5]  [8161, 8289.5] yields 1.10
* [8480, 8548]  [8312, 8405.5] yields 1.06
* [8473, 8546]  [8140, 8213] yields 1.14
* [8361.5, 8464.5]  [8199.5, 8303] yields 1.05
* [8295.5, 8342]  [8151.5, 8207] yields 1.08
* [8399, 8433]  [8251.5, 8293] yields 1.05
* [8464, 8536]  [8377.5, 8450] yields 1.03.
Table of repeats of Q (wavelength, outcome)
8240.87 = 13.07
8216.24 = 11.96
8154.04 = 12.06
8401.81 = 12.83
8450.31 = 14.05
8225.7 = 12.47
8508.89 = 12.8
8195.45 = 12.2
